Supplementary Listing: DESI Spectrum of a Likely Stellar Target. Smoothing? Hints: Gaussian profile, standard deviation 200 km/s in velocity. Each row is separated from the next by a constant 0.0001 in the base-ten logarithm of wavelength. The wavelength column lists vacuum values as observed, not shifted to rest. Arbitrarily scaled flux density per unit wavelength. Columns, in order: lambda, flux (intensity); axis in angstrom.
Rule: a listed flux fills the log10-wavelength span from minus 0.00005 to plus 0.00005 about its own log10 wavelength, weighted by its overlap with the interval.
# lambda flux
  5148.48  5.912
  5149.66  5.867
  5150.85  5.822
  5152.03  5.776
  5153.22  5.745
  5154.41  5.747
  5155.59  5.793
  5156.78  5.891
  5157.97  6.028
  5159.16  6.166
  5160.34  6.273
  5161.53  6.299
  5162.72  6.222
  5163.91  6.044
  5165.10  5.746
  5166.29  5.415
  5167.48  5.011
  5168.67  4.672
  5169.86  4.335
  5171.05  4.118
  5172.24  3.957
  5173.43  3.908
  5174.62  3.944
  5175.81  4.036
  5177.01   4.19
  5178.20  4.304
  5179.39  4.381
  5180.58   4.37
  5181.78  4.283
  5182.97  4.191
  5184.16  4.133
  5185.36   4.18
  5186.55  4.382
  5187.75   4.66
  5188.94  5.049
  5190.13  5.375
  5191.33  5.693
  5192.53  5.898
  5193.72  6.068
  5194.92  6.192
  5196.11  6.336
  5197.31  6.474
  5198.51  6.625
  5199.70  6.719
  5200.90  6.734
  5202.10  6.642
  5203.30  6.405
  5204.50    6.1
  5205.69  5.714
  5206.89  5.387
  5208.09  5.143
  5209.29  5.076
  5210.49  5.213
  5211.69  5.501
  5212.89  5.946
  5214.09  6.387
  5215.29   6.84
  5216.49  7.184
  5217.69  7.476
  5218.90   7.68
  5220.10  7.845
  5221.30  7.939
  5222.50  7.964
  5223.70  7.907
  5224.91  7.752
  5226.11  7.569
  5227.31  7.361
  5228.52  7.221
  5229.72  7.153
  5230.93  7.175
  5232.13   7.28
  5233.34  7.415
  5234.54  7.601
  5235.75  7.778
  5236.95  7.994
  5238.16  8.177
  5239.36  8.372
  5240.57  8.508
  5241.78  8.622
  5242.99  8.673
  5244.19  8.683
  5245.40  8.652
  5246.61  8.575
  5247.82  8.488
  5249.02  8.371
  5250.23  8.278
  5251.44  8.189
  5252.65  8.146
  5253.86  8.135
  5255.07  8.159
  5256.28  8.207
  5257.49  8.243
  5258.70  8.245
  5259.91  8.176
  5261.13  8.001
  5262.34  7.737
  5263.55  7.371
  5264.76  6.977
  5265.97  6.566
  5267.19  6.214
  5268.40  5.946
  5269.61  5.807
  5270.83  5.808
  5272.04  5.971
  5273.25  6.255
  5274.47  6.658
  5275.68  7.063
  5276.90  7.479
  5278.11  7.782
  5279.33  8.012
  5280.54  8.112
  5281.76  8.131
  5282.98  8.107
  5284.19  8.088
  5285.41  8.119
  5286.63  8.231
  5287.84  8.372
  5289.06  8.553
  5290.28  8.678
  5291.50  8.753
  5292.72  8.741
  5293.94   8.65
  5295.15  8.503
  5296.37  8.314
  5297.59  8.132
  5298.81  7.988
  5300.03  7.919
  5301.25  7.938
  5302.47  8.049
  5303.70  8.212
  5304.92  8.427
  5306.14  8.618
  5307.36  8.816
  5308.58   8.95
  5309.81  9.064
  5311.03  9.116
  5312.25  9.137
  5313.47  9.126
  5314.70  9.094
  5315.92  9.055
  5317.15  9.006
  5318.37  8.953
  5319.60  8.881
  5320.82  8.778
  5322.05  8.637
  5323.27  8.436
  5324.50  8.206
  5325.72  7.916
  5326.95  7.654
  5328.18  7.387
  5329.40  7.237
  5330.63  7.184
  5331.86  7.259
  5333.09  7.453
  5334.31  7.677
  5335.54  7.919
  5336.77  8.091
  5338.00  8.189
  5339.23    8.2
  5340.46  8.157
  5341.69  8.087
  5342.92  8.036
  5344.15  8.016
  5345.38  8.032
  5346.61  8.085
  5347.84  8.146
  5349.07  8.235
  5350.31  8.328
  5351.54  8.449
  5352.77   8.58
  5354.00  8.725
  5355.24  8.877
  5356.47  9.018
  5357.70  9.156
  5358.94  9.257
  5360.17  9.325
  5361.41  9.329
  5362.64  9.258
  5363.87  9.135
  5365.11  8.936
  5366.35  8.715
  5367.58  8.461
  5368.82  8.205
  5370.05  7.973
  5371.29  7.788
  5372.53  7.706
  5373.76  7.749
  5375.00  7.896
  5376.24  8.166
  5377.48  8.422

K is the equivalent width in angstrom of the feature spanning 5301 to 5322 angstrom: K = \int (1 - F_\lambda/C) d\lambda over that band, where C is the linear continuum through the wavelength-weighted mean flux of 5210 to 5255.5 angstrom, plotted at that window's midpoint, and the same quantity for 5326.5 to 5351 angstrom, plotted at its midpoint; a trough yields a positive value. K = -2.6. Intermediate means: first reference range 7.7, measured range 8.79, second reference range 7.87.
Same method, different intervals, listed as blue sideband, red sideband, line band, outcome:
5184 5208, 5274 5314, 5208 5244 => -4.3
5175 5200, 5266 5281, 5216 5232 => -4.9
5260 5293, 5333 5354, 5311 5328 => -1.7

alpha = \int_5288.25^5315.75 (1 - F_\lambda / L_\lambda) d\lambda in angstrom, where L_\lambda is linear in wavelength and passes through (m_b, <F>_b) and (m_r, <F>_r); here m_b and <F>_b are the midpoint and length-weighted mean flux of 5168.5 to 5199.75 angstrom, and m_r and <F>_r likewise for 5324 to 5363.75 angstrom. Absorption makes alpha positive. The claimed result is -4.6 angstrom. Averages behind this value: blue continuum 4.88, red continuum 8.25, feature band 8.59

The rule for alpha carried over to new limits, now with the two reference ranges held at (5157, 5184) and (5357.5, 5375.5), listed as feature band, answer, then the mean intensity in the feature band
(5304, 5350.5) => -2.83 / 8.3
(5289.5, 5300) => -1.75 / 8.44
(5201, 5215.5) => -0.66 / 5.87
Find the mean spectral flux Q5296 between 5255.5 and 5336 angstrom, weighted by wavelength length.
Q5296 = 7.97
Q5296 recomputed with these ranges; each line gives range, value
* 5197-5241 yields 6.98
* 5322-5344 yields 7.86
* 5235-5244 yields 8.31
